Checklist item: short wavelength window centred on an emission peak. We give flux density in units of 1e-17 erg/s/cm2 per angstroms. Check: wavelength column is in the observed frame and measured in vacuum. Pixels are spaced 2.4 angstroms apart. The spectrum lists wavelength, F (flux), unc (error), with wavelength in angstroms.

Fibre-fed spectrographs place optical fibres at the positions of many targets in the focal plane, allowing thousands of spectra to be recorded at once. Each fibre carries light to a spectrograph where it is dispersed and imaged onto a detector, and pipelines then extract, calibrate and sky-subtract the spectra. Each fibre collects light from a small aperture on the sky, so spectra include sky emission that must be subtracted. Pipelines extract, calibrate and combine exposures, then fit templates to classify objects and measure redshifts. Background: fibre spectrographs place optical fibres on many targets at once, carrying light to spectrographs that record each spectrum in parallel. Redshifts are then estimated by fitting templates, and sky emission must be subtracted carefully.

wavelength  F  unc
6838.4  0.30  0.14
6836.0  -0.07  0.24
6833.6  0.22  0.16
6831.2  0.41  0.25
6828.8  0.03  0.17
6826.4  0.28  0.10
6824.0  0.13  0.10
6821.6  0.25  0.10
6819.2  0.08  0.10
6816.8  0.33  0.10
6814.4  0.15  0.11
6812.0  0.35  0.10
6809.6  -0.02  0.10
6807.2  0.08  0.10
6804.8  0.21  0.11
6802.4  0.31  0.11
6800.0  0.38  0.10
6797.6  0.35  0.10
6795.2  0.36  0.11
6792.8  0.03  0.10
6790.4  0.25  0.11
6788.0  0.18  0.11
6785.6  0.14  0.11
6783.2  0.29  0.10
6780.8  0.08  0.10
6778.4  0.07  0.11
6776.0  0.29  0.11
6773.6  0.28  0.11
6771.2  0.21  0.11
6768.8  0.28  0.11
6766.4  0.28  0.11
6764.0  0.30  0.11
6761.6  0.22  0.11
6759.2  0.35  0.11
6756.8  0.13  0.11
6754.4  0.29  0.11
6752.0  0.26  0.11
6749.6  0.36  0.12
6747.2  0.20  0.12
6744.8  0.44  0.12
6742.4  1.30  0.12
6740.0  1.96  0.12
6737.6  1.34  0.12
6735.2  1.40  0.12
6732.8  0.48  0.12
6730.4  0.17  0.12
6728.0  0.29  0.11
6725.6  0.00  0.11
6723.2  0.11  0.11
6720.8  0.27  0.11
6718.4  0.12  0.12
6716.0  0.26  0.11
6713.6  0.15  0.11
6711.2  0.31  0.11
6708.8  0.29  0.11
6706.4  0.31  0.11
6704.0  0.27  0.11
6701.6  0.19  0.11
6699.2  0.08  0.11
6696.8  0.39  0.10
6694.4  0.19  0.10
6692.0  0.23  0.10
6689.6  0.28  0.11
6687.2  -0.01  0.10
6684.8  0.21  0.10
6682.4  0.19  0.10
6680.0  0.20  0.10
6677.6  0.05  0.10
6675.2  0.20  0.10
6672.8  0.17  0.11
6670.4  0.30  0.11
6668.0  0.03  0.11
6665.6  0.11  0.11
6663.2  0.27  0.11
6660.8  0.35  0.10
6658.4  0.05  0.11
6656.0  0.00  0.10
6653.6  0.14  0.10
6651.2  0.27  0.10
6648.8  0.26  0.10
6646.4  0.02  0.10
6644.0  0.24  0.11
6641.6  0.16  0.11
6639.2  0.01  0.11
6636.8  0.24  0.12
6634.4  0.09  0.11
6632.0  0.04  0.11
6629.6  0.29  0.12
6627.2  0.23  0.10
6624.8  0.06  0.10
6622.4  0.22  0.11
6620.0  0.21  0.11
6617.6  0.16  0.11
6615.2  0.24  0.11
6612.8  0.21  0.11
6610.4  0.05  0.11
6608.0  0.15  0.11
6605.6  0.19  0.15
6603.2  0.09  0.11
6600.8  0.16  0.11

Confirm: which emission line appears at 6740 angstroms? [O II]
